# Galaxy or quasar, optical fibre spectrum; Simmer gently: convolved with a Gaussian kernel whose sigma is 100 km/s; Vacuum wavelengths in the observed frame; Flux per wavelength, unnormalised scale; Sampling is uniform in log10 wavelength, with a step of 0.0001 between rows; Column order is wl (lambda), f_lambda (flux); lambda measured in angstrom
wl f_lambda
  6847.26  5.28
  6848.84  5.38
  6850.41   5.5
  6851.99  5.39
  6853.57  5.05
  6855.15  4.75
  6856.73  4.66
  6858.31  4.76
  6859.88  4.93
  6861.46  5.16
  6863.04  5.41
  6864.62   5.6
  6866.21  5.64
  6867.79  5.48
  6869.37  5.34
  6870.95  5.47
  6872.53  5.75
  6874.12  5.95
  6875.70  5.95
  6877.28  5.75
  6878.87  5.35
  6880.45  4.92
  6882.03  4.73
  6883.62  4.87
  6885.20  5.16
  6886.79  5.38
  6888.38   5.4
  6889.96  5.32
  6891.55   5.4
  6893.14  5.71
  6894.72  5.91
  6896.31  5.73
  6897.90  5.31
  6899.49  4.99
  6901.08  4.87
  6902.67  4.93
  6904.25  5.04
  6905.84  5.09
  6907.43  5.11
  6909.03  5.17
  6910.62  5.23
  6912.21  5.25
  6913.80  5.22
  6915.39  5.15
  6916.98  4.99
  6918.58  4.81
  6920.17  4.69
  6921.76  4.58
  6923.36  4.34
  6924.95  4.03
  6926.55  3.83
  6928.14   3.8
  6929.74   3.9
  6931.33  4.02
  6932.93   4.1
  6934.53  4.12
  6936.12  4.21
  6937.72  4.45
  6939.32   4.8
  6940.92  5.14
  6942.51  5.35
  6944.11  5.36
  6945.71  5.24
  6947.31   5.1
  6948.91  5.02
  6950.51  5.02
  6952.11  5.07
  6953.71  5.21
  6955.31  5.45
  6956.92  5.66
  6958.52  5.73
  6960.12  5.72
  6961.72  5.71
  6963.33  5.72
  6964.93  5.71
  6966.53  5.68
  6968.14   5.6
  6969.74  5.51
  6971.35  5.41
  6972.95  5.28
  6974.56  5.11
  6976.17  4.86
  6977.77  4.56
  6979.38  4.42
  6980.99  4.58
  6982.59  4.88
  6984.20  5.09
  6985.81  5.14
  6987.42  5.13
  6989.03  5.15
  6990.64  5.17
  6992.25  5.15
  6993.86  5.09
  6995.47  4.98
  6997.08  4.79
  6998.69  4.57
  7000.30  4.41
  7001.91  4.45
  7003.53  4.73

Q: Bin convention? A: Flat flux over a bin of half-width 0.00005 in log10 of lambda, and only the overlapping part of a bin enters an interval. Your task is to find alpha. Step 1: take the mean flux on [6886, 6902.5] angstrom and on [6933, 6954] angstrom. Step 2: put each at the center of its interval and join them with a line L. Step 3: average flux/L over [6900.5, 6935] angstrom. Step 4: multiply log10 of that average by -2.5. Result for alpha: 0.112 mag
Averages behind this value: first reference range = 5.38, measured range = 4.65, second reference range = 4.9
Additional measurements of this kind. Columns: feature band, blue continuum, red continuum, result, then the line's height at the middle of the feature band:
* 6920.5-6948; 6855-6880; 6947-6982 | 0.181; 5.31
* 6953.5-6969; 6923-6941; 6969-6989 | -0.198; 4.69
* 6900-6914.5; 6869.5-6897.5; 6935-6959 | 0.046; 5.32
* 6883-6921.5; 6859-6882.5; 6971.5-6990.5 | 0.023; 5.3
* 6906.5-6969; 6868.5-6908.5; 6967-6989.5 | 0.047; 5.18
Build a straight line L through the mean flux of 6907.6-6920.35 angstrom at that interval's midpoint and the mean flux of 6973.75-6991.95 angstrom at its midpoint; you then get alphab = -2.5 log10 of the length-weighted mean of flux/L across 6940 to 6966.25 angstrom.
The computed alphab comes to -0.08 mag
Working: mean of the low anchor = 5.08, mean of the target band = 5.39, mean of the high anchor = 4.92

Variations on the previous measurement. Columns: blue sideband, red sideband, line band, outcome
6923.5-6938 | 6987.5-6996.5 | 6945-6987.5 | -0.132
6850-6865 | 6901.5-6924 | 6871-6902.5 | -0.073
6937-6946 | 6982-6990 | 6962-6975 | -0.092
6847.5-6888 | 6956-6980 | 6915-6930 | 0.209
